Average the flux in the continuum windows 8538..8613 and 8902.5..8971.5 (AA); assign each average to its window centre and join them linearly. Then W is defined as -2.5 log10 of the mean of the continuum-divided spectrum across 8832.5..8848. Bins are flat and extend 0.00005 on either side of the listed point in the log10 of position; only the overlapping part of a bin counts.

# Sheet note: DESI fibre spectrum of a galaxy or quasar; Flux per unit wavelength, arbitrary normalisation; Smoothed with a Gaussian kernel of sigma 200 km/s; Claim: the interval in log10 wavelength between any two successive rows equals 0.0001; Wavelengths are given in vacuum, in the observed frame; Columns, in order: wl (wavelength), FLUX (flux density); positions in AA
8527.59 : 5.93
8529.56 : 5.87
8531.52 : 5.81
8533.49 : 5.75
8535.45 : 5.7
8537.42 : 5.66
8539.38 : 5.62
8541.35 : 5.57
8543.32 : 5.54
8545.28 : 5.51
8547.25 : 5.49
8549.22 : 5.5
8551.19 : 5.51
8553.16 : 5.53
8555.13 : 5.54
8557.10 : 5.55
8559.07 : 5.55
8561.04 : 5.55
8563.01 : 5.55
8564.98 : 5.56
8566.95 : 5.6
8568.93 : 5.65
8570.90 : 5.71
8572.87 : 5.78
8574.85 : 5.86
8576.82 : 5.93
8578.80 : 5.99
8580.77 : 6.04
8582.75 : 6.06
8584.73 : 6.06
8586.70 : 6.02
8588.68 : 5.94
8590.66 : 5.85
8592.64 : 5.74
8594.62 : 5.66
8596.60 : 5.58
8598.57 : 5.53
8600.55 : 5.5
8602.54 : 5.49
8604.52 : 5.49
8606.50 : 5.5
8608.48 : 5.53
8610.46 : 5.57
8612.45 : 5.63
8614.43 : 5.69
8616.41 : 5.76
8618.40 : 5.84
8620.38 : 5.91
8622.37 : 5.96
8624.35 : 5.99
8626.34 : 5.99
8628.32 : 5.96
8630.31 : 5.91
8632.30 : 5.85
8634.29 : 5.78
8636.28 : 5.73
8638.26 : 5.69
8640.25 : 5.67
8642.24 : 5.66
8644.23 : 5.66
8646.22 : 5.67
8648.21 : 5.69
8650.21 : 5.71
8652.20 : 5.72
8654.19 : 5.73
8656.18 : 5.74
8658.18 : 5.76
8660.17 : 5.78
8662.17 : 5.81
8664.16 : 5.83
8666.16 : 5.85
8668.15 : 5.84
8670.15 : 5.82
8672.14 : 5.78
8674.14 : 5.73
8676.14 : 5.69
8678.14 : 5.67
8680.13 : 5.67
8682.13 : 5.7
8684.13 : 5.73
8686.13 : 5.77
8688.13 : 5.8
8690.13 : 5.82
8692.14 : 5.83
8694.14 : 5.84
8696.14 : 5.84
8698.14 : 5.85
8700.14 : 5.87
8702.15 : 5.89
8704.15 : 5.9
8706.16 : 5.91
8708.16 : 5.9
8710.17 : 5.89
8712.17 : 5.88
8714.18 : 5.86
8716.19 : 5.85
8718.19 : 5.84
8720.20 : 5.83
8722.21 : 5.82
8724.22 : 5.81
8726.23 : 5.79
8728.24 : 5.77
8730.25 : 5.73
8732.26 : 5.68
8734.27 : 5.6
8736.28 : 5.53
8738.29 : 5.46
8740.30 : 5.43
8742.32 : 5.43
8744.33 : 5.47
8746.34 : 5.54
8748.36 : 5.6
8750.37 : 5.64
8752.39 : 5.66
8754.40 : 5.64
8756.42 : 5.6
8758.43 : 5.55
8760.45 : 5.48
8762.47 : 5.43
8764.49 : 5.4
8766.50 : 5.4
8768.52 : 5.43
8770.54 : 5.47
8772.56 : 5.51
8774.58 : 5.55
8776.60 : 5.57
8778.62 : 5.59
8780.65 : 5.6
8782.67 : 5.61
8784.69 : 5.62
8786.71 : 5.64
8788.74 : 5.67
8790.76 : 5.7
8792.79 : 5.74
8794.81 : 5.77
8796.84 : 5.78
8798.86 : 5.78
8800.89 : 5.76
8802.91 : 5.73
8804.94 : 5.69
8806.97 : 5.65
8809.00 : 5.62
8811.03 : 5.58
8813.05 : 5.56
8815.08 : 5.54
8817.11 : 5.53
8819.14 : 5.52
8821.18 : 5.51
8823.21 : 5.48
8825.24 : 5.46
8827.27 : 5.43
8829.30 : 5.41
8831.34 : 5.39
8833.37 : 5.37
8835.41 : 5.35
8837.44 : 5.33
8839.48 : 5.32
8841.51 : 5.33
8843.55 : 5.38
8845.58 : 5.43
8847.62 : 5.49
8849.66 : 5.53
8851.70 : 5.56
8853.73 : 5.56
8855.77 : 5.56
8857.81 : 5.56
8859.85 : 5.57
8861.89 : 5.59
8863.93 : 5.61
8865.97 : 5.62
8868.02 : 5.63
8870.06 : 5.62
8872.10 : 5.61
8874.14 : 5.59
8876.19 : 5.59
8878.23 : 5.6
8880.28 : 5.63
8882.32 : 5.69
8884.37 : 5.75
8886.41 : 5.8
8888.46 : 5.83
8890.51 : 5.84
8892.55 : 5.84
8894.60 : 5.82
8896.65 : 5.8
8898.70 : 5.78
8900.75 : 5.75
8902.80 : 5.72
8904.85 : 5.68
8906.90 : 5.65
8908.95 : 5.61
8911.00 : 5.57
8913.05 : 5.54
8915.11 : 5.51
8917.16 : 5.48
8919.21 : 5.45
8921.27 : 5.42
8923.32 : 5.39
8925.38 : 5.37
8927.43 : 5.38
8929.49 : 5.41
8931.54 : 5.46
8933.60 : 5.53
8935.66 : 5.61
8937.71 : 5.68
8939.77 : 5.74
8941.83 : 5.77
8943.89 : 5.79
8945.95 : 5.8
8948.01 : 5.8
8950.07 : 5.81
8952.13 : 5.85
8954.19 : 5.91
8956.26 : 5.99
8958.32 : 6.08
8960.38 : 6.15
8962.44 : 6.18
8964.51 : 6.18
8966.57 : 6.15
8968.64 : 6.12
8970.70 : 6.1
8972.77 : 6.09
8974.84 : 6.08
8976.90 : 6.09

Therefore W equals 0.067 mag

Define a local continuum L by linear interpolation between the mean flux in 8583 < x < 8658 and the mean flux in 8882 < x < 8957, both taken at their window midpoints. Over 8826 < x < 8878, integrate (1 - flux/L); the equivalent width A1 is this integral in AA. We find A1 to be 1.7 AA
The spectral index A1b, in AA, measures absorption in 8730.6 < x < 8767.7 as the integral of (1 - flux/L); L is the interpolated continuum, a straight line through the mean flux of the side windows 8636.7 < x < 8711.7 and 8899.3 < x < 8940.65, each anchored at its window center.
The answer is 1.14 AA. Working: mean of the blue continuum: 5.78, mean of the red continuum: 5.55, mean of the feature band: 5.53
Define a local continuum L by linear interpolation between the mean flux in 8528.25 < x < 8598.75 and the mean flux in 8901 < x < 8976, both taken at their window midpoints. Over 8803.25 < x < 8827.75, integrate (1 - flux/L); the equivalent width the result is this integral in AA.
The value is 0.78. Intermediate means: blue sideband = 5.71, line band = 5.55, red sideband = 5.75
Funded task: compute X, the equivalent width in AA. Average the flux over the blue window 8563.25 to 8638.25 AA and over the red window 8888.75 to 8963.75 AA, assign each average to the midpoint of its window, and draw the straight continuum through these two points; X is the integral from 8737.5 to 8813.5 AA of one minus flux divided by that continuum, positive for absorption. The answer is 1.9 AA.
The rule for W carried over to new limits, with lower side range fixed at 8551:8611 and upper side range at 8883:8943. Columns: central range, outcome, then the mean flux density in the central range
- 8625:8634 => -0.04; 5.91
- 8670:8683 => -0.01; 5.72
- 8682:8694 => -0.02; 5.78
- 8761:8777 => 0.04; 5.47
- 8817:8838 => 0.04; 5.43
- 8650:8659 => -0.01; 5.73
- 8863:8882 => 0.00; 5.61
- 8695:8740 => -0.02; 5.79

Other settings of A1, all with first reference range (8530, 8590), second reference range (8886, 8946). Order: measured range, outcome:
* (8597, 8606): 0.3 AA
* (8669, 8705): -0.7 AA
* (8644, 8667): -0.3 AA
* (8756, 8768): 0.4 AA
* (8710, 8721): -0.4 AA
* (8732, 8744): 0.3 AA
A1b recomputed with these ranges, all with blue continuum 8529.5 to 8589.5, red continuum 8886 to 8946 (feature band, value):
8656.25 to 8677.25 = -0.4 AA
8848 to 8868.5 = 0.2 AA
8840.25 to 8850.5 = 0.4 AA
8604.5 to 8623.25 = 0.0 AA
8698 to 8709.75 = -0.4 AA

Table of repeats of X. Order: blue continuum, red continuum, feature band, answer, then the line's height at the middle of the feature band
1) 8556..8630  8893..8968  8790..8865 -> 2.4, 5.73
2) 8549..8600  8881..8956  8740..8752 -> 0.3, 5.7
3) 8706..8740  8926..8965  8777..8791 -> 0.3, 5.77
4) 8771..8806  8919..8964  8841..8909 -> 0.7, 5.69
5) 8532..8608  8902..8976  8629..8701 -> -0.9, 5.7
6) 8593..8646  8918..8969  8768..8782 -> 0.5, 5.73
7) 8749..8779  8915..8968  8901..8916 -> 0.2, 5.7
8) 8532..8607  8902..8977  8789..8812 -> 0.1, 5.73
